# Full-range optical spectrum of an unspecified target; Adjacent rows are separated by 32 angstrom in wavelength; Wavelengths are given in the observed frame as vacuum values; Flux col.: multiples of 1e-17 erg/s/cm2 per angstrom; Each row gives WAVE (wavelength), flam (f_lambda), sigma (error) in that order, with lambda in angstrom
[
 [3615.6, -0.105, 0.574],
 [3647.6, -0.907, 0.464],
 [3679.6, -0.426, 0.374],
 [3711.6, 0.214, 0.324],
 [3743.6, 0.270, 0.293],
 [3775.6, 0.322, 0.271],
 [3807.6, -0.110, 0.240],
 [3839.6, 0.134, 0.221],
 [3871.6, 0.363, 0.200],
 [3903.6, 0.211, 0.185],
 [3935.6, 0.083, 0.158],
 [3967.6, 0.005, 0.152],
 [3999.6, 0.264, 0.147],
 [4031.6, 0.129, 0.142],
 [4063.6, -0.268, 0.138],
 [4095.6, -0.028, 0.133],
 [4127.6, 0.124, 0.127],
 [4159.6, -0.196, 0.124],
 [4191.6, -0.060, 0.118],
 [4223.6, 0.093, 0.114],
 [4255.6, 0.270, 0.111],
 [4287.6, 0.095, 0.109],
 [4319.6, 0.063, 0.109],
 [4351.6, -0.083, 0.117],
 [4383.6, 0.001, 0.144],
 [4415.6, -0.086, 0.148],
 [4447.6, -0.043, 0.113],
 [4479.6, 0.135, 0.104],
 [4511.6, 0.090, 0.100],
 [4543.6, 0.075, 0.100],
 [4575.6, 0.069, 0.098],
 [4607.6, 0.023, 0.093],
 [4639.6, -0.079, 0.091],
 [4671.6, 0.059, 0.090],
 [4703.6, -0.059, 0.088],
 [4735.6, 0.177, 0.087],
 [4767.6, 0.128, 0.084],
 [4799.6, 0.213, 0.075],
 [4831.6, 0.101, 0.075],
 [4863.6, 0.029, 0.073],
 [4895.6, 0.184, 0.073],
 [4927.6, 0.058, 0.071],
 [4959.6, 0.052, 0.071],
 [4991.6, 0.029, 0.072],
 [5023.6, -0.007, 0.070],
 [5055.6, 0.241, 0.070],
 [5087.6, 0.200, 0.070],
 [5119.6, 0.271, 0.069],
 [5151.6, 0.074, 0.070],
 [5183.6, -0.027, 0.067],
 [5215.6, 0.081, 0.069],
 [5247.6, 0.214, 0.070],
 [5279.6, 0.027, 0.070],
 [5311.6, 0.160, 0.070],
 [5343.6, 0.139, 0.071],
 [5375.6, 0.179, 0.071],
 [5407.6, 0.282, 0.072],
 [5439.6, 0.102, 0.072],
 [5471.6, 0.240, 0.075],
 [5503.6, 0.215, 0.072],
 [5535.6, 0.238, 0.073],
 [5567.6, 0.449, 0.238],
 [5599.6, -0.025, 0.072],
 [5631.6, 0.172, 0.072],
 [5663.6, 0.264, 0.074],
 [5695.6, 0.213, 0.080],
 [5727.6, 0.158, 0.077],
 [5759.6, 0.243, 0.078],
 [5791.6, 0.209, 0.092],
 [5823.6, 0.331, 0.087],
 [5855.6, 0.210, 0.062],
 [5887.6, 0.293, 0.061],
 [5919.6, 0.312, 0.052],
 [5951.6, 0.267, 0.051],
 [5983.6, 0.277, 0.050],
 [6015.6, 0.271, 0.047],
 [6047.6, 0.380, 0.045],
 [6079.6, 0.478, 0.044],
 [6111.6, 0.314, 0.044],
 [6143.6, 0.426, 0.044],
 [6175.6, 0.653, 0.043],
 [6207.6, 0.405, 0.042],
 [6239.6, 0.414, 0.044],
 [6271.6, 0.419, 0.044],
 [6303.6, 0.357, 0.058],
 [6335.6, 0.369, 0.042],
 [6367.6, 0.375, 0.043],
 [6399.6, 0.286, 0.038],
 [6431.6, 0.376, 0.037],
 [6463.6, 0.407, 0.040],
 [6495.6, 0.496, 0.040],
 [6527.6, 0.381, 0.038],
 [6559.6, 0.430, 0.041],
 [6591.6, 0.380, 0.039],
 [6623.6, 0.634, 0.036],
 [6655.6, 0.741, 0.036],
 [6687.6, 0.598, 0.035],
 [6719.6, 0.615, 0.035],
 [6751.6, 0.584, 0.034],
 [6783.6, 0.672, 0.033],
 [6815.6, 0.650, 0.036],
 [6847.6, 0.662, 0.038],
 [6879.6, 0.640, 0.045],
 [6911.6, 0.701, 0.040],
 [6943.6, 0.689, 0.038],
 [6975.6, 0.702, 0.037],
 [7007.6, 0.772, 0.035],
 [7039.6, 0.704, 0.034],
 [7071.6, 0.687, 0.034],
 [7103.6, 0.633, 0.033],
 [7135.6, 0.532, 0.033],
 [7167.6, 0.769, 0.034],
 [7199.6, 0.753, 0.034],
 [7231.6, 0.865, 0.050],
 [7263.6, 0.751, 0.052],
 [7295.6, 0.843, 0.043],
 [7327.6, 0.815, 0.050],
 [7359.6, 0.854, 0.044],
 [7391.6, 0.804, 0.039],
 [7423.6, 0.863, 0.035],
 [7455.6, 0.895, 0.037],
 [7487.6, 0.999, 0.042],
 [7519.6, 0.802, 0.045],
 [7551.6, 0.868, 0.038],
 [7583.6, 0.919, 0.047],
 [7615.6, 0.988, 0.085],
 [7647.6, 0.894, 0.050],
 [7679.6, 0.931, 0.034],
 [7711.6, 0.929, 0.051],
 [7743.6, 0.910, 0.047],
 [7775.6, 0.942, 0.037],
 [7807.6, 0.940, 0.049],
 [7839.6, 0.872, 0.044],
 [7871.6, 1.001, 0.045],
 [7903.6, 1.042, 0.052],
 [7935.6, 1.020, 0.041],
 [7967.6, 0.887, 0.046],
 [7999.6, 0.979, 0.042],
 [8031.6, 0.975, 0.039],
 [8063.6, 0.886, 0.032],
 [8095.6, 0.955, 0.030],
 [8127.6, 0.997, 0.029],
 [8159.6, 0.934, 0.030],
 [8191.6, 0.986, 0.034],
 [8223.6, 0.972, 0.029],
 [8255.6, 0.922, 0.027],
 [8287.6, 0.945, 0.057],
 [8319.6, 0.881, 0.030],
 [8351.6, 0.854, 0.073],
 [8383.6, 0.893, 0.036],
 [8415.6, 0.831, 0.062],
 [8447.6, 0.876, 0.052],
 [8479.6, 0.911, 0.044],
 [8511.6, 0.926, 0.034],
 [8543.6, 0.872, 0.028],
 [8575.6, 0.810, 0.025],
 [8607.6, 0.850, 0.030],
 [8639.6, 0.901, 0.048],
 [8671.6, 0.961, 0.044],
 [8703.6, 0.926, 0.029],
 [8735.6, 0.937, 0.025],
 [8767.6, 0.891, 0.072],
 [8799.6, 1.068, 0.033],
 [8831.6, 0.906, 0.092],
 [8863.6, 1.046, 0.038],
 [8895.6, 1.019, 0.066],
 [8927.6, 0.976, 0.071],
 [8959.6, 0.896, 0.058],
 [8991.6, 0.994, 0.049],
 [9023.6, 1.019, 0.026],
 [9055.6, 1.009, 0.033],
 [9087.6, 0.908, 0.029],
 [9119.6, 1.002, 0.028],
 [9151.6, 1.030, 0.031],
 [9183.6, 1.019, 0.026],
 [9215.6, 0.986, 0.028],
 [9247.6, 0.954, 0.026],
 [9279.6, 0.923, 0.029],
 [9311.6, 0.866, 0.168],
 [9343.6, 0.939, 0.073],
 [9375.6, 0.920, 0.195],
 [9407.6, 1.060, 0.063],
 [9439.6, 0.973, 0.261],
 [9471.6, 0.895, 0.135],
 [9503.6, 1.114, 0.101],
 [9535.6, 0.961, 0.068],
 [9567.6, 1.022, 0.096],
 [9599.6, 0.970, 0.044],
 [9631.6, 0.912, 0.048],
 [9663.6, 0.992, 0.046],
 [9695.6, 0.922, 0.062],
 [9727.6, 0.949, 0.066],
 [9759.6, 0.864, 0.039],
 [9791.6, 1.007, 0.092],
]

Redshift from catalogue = 0.657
